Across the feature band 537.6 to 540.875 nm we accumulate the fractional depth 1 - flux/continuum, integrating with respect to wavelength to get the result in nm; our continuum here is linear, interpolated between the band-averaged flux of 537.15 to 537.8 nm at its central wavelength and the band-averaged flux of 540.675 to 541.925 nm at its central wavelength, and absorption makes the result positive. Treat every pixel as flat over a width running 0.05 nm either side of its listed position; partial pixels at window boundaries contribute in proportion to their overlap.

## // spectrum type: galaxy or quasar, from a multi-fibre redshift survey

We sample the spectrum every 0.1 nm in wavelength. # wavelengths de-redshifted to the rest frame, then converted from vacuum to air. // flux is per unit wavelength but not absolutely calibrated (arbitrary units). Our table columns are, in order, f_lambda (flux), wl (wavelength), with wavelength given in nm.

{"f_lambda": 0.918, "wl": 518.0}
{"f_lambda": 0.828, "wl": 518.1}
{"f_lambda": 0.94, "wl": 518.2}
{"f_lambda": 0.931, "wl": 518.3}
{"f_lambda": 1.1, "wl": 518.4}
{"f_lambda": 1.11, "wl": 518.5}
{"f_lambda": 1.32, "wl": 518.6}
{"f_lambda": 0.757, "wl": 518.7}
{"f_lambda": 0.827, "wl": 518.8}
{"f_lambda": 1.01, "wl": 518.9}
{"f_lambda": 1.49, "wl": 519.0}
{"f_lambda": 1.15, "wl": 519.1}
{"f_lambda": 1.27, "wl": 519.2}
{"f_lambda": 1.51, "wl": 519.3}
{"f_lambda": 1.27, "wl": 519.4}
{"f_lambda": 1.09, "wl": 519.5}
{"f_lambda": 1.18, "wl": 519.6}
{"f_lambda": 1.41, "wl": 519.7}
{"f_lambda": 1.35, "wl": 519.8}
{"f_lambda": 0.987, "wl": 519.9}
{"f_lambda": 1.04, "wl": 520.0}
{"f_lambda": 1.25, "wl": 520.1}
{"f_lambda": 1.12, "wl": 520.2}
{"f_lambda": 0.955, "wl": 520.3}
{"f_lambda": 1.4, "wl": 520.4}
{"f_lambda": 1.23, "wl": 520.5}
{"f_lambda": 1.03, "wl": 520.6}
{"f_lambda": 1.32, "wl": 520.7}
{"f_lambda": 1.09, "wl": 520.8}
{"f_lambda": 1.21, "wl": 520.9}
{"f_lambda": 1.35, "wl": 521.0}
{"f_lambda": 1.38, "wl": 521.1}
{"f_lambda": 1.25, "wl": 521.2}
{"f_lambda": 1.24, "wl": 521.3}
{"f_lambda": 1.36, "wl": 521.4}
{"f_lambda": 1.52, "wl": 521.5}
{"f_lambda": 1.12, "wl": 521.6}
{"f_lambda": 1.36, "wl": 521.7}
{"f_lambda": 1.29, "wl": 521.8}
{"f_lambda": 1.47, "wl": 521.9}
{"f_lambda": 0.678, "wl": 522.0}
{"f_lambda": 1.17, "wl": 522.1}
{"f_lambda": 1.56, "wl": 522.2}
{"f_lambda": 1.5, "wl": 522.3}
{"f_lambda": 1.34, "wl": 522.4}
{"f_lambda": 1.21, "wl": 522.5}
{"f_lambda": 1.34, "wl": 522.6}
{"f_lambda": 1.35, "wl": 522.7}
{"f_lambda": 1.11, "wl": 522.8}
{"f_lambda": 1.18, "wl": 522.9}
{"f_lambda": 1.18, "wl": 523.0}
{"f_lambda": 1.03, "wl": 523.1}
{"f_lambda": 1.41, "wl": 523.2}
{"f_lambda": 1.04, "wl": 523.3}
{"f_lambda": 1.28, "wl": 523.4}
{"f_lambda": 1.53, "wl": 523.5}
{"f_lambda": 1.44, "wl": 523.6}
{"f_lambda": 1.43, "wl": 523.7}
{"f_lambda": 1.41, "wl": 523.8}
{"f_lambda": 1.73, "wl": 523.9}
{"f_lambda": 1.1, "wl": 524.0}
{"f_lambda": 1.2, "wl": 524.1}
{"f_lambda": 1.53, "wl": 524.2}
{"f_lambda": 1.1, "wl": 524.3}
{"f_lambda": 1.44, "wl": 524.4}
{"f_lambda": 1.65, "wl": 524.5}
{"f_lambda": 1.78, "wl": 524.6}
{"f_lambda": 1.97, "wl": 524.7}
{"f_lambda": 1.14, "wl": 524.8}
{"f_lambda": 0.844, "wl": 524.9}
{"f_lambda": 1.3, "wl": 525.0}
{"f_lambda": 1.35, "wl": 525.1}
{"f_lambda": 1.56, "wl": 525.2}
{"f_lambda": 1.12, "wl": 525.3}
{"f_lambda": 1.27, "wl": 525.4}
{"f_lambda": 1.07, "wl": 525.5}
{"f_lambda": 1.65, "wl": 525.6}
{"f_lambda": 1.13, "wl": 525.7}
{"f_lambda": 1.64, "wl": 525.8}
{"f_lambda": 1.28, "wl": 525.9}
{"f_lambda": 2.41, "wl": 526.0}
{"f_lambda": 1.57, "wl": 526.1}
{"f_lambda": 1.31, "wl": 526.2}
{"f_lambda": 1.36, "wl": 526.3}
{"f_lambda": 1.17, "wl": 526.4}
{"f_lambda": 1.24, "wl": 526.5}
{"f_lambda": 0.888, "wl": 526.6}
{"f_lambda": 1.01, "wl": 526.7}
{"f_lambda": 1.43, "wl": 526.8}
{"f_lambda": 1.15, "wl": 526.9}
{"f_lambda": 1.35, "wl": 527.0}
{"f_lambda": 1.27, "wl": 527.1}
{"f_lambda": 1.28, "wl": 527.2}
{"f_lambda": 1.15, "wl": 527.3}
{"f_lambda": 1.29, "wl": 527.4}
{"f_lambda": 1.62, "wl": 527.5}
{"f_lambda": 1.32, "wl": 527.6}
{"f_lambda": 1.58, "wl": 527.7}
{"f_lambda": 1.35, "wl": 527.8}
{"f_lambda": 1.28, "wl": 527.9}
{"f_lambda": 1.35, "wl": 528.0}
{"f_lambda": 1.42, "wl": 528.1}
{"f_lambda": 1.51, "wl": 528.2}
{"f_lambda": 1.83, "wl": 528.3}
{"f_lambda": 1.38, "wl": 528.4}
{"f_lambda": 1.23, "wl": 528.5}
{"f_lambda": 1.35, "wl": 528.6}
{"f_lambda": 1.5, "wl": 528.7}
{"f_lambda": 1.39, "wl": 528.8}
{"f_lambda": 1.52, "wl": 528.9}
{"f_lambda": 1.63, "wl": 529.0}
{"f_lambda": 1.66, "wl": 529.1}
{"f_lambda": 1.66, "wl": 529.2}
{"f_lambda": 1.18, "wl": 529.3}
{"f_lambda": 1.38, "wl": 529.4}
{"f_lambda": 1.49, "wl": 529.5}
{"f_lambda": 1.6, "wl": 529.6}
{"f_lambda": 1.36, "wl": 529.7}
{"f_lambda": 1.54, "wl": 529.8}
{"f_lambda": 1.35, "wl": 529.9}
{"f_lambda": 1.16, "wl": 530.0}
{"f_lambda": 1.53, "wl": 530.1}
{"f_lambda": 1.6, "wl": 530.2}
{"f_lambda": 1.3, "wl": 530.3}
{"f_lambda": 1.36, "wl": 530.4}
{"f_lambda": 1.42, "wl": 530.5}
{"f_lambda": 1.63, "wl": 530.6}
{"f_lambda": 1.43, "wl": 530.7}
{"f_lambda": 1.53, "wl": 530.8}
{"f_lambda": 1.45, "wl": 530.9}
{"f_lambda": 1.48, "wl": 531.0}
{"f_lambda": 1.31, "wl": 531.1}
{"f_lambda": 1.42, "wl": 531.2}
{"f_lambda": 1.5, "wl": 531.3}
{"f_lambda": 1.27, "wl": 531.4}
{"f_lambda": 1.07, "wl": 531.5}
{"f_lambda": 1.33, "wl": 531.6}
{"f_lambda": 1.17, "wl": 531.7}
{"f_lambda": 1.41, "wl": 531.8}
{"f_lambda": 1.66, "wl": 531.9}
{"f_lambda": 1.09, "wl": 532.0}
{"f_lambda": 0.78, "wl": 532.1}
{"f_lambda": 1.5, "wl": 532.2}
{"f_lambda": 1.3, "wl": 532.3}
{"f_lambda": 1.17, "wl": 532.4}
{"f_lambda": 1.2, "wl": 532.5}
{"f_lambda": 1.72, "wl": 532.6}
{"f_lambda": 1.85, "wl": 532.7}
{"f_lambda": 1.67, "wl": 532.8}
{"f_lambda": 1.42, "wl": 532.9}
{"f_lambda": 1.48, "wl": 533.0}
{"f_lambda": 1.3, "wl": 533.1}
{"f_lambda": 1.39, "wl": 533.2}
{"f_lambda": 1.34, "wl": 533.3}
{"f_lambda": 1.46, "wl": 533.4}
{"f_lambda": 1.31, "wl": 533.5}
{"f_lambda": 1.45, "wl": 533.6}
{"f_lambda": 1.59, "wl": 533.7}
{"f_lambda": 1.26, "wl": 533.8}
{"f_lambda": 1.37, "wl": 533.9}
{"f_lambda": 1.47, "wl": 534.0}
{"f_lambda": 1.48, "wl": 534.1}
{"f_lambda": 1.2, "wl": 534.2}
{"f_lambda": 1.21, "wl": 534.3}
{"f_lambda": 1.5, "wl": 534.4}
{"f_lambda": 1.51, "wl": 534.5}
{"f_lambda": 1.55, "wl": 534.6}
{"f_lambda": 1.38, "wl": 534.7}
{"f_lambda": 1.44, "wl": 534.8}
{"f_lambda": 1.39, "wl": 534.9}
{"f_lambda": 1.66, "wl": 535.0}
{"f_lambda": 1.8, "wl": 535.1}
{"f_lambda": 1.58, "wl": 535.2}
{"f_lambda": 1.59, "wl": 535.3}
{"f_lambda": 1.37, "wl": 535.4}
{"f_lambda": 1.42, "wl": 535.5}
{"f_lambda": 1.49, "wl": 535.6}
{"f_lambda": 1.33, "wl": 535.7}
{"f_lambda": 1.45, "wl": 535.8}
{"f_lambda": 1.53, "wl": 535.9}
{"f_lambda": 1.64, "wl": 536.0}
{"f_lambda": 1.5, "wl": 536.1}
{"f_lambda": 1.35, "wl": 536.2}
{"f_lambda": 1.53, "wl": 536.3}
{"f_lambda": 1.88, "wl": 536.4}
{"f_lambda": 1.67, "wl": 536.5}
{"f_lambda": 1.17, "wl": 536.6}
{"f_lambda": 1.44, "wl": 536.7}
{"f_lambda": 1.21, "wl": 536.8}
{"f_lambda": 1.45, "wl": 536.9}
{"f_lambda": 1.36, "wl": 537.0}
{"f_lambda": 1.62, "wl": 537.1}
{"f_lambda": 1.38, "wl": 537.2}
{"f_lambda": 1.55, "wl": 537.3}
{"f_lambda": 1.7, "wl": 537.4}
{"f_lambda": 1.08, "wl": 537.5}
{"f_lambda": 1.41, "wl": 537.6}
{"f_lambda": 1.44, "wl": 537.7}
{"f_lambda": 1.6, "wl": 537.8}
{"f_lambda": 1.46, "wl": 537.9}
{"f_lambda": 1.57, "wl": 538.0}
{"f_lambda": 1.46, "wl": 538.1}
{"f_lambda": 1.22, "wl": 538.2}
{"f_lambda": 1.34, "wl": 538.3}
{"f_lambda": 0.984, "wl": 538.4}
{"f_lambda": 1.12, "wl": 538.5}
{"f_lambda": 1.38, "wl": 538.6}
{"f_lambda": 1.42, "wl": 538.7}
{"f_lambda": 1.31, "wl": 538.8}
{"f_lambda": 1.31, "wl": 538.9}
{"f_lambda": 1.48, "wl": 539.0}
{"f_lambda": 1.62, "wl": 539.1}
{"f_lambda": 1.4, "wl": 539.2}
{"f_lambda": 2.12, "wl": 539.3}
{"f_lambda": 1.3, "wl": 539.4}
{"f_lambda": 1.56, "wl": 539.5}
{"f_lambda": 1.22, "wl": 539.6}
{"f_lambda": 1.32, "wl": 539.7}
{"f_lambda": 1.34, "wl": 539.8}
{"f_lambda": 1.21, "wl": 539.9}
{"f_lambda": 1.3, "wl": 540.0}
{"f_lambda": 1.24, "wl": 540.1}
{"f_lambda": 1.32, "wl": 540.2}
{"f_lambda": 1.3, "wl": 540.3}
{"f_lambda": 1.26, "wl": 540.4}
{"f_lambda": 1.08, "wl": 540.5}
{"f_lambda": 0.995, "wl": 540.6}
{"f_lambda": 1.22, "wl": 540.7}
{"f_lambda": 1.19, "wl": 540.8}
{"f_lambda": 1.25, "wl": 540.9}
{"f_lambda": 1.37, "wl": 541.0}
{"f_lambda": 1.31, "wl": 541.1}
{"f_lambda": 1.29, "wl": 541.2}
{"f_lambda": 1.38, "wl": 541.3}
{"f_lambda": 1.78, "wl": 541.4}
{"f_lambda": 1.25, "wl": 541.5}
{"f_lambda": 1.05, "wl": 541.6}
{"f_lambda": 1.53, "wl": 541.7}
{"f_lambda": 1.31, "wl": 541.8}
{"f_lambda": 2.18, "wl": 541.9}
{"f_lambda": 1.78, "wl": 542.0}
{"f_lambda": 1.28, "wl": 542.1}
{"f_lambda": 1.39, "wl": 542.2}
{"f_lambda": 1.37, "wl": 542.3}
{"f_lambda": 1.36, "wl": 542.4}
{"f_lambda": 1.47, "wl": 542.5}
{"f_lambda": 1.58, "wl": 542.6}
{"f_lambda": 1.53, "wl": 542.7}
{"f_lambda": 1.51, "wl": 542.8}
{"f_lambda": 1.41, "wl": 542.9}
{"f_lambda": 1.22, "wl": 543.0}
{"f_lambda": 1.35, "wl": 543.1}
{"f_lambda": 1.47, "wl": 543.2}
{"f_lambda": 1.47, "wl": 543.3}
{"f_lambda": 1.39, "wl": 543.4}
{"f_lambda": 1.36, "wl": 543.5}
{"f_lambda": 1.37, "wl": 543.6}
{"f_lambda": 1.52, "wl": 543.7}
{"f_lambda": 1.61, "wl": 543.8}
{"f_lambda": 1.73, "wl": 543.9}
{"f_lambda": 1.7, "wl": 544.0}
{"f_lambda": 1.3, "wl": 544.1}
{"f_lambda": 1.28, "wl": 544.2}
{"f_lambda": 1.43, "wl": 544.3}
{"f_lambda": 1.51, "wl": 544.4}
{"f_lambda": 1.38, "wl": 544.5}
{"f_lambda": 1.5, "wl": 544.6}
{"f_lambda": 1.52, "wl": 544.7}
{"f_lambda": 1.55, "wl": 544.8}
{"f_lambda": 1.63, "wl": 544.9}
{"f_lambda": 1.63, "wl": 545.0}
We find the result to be 0.15 nm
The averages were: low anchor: 1.44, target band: 1.35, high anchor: 1.38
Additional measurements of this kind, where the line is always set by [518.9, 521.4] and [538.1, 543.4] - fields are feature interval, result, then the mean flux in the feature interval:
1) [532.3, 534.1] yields -0.15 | 1.44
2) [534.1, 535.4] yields -0.14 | 1.48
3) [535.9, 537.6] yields -0.16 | 1.47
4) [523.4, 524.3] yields -0.10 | 1.4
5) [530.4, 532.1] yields -0.08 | 1.37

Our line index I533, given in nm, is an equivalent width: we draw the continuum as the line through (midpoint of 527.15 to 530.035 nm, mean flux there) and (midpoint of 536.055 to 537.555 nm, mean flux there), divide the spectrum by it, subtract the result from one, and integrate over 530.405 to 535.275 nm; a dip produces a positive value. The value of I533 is 0.10 nm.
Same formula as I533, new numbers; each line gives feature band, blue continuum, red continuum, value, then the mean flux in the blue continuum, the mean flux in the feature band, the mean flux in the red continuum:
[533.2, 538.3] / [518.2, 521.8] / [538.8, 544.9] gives -0.379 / 1.2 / 1.45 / 1.41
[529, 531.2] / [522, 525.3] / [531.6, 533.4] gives -0.135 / 1.34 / 1.45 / 1.38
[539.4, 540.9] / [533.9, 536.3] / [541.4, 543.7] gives 0.205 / 1.47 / 1.26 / 1.45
